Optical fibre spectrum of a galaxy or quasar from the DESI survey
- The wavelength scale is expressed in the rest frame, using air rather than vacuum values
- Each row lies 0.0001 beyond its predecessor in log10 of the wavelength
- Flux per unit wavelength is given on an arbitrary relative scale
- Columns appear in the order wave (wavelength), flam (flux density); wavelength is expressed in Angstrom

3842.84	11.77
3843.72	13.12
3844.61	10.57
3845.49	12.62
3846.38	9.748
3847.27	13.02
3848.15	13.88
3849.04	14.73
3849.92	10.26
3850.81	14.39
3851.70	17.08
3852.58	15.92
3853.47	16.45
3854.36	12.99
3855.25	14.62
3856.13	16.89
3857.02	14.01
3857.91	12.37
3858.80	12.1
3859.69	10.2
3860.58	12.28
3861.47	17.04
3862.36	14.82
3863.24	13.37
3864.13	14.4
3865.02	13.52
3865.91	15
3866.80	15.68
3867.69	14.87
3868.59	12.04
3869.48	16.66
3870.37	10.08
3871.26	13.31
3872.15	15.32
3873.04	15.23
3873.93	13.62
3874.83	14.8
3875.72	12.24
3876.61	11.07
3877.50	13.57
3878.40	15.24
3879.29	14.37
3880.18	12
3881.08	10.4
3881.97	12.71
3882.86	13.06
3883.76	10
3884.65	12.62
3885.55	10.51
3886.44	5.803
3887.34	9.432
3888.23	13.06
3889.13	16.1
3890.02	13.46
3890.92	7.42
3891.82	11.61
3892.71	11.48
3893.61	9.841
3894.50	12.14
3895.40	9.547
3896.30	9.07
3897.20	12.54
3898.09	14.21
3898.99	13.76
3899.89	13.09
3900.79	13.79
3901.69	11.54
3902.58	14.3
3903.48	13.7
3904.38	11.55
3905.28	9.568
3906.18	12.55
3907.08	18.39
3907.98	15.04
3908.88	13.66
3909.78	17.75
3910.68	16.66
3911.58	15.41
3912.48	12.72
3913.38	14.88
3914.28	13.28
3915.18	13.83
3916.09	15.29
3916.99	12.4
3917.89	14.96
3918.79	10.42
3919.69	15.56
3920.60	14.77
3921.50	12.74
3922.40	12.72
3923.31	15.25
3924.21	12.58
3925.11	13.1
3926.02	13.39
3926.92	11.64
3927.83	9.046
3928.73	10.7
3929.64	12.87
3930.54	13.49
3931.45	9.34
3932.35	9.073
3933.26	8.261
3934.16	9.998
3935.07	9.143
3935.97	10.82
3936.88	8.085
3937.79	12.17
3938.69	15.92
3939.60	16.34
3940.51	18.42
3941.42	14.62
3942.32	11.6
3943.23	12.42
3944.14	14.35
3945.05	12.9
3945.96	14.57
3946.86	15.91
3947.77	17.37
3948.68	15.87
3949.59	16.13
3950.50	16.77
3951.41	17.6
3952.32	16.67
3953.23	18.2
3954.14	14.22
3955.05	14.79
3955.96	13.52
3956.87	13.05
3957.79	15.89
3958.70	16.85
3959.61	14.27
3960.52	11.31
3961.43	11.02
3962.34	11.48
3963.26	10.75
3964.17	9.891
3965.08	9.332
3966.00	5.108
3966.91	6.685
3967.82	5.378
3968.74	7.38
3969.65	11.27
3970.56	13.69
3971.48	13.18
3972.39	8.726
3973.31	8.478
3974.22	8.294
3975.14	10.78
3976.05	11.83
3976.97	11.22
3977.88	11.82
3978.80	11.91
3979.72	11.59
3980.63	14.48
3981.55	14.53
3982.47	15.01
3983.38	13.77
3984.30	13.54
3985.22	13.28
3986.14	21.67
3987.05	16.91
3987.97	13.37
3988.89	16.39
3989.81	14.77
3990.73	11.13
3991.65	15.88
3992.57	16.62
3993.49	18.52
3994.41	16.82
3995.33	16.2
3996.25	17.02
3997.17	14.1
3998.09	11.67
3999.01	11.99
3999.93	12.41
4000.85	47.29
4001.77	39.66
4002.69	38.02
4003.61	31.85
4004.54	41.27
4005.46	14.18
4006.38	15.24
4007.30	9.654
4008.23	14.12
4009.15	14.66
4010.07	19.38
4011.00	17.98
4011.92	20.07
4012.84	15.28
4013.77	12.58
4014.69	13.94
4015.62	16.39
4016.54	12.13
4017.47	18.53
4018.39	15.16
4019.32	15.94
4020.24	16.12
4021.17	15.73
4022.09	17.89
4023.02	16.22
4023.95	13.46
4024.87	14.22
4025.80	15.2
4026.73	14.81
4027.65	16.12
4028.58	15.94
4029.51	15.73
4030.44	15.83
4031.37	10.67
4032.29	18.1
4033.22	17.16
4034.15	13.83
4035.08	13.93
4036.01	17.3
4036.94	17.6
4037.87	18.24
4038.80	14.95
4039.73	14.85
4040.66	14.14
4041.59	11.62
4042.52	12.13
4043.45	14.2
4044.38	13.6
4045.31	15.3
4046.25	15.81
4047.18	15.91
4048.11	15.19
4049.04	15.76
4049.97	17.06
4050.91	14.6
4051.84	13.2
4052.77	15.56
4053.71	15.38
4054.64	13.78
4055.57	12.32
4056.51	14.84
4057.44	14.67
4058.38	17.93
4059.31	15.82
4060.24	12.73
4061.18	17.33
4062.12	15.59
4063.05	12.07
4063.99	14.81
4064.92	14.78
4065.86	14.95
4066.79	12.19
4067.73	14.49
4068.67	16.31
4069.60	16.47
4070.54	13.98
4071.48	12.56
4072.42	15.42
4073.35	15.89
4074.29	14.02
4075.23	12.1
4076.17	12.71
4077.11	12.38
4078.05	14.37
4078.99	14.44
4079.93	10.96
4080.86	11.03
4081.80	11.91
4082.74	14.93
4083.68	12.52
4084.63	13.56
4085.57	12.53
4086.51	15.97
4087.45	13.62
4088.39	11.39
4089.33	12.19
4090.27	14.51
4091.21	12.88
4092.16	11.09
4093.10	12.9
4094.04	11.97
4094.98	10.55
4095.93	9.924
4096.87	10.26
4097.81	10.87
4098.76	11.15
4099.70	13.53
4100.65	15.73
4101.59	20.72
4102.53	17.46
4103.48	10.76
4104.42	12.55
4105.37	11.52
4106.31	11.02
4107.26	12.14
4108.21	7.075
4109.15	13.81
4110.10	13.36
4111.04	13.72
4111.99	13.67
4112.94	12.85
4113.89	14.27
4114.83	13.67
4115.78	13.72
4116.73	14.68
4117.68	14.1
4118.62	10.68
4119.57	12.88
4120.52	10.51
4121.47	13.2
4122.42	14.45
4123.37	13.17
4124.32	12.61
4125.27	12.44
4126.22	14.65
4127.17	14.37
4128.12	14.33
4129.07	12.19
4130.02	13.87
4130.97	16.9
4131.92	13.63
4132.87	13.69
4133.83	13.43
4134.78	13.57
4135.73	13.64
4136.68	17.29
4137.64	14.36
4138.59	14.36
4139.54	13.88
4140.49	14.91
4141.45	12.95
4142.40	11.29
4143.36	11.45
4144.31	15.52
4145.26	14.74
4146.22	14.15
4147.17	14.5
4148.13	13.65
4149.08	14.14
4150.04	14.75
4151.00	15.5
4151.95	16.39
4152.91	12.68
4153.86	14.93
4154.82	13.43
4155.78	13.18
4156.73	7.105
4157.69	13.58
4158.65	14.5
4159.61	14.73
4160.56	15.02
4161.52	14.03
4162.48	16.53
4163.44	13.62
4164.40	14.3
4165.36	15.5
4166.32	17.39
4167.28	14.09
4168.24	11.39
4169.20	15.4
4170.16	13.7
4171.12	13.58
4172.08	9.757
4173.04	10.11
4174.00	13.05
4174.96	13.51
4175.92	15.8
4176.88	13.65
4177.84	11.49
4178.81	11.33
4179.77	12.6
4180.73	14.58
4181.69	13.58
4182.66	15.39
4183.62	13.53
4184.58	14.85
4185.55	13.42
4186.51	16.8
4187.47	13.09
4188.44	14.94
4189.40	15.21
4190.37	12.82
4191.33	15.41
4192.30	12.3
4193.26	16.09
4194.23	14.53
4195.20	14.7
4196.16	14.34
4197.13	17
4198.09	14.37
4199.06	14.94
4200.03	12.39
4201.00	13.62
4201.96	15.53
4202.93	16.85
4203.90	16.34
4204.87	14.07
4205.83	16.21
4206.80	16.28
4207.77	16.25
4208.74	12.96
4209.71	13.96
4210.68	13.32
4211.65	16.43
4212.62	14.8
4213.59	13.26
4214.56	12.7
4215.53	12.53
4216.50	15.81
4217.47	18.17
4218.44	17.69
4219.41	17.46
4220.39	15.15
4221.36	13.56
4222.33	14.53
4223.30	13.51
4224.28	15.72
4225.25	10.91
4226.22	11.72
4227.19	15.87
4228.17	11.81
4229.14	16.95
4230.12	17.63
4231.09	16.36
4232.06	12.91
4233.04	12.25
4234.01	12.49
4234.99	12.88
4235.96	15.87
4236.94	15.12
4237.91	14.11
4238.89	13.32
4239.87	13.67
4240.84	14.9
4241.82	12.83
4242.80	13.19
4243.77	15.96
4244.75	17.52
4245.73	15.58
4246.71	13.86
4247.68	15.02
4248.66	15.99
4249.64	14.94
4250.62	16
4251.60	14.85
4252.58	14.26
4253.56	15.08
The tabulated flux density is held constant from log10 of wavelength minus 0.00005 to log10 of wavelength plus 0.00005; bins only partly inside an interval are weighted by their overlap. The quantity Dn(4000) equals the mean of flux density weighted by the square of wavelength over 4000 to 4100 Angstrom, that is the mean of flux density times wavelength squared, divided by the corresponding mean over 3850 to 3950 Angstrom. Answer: 1.27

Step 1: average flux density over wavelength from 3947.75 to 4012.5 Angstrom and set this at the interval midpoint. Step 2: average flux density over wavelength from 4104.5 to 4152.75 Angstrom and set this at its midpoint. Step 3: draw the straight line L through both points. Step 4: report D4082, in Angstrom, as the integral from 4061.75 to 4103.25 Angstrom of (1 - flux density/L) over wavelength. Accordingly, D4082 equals 1.94 Angstrom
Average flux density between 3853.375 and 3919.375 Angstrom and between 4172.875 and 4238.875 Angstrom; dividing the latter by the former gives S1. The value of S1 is 1.1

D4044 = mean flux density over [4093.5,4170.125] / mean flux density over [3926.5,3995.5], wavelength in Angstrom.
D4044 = 1.05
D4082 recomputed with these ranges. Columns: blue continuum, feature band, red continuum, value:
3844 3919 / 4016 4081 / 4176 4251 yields -4.5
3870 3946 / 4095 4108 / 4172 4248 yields 1.0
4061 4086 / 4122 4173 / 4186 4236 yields 1.3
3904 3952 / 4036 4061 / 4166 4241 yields -2.0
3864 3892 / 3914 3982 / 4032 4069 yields 5.4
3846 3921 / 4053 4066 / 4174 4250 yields -0.8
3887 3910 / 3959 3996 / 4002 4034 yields 7.9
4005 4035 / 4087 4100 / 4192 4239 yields 2.8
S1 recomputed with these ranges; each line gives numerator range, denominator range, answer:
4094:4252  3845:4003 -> 1.03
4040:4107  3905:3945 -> 1.05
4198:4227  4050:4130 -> 1.09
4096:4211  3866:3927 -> 1.06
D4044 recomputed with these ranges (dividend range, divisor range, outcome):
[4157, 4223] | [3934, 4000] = 1.08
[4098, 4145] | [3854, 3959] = 1.01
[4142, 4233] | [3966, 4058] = 0.92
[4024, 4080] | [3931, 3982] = 1.19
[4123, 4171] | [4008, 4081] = 0.94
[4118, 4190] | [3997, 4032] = 0.76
